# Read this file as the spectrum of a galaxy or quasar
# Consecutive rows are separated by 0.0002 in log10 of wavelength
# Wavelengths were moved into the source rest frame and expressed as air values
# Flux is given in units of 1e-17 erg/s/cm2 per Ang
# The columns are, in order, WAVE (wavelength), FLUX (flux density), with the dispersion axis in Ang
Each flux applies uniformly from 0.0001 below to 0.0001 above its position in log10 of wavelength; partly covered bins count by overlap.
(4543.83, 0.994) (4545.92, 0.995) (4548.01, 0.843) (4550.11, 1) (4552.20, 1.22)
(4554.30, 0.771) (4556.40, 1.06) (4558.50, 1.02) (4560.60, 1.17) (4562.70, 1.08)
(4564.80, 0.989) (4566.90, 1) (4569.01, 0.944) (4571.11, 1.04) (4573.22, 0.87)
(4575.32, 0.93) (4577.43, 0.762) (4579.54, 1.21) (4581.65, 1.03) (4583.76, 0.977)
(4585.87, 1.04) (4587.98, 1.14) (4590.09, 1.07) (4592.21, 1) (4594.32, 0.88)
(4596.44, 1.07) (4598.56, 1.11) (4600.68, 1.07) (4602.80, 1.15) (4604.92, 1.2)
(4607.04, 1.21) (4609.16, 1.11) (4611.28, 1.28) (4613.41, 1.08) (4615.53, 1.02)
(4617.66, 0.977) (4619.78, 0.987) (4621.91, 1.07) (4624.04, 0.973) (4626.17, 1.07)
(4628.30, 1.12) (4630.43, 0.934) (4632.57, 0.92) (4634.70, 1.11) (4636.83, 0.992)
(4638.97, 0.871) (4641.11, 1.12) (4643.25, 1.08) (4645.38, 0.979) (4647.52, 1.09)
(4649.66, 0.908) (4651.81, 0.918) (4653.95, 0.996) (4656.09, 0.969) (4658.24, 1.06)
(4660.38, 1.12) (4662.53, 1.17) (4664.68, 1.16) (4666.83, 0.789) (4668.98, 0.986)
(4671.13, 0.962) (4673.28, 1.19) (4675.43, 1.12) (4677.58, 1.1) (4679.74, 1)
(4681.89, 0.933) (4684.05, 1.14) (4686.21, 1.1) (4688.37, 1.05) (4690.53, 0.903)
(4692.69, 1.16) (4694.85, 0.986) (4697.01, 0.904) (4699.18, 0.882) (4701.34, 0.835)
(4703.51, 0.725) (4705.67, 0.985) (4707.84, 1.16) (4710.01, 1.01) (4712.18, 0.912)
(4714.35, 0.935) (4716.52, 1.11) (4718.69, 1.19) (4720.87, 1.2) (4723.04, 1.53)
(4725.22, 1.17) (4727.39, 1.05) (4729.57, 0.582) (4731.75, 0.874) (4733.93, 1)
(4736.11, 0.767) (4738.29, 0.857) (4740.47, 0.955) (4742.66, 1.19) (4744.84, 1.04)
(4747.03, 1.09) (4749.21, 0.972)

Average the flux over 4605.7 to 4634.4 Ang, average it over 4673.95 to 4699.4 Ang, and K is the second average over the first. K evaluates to 1.0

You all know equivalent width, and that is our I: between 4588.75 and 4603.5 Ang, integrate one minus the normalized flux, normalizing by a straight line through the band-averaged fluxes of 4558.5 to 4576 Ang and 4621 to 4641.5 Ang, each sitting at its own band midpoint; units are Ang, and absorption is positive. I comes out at -0.6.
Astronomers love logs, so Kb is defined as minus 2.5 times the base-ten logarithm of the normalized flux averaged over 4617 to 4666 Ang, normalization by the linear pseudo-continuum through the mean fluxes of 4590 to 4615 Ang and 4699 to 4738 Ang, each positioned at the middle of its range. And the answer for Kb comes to 0.042 mag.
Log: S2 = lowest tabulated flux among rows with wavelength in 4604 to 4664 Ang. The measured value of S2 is 0.871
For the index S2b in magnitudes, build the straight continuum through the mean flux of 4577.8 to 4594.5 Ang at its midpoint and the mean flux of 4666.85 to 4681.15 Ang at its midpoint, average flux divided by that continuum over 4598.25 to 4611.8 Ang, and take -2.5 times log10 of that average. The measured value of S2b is -0.12 mag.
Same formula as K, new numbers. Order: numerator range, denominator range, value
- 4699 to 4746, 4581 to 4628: 0.94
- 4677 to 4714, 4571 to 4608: 0.95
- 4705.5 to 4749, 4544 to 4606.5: 1.01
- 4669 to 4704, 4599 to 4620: 0.90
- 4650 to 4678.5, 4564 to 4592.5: 1.04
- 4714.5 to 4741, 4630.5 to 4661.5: 1.01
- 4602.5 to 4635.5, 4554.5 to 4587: 1.07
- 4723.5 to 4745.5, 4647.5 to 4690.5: 0.93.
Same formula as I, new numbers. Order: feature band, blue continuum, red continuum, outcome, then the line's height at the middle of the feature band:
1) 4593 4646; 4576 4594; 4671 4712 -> -2.1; 1.02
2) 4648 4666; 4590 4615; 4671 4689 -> 0.7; 1.08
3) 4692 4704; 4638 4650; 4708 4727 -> 2.0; 1.1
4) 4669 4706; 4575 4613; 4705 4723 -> 3.0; 1.09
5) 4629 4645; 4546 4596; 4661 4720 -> 0.1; 1.01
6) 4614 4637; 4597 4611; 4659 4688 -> 2.1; 1.12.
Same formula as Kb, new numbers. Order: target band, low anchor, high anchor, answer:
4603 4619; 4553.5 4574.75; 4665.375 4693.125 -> -0.12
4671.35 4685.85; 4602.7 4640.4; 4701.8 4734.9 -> -0.04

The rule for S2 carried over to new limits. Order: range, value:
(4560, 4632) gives 0.762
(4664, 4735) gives 0.582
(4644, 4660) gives 0.908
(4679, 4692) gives 0.903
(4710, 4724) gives 0.912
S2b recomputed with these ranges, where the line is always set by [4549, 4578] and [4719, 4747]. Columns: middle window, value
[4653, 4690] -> -0.04 mag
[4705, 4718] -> 0.00 mag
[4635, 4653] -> 0.01 mag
